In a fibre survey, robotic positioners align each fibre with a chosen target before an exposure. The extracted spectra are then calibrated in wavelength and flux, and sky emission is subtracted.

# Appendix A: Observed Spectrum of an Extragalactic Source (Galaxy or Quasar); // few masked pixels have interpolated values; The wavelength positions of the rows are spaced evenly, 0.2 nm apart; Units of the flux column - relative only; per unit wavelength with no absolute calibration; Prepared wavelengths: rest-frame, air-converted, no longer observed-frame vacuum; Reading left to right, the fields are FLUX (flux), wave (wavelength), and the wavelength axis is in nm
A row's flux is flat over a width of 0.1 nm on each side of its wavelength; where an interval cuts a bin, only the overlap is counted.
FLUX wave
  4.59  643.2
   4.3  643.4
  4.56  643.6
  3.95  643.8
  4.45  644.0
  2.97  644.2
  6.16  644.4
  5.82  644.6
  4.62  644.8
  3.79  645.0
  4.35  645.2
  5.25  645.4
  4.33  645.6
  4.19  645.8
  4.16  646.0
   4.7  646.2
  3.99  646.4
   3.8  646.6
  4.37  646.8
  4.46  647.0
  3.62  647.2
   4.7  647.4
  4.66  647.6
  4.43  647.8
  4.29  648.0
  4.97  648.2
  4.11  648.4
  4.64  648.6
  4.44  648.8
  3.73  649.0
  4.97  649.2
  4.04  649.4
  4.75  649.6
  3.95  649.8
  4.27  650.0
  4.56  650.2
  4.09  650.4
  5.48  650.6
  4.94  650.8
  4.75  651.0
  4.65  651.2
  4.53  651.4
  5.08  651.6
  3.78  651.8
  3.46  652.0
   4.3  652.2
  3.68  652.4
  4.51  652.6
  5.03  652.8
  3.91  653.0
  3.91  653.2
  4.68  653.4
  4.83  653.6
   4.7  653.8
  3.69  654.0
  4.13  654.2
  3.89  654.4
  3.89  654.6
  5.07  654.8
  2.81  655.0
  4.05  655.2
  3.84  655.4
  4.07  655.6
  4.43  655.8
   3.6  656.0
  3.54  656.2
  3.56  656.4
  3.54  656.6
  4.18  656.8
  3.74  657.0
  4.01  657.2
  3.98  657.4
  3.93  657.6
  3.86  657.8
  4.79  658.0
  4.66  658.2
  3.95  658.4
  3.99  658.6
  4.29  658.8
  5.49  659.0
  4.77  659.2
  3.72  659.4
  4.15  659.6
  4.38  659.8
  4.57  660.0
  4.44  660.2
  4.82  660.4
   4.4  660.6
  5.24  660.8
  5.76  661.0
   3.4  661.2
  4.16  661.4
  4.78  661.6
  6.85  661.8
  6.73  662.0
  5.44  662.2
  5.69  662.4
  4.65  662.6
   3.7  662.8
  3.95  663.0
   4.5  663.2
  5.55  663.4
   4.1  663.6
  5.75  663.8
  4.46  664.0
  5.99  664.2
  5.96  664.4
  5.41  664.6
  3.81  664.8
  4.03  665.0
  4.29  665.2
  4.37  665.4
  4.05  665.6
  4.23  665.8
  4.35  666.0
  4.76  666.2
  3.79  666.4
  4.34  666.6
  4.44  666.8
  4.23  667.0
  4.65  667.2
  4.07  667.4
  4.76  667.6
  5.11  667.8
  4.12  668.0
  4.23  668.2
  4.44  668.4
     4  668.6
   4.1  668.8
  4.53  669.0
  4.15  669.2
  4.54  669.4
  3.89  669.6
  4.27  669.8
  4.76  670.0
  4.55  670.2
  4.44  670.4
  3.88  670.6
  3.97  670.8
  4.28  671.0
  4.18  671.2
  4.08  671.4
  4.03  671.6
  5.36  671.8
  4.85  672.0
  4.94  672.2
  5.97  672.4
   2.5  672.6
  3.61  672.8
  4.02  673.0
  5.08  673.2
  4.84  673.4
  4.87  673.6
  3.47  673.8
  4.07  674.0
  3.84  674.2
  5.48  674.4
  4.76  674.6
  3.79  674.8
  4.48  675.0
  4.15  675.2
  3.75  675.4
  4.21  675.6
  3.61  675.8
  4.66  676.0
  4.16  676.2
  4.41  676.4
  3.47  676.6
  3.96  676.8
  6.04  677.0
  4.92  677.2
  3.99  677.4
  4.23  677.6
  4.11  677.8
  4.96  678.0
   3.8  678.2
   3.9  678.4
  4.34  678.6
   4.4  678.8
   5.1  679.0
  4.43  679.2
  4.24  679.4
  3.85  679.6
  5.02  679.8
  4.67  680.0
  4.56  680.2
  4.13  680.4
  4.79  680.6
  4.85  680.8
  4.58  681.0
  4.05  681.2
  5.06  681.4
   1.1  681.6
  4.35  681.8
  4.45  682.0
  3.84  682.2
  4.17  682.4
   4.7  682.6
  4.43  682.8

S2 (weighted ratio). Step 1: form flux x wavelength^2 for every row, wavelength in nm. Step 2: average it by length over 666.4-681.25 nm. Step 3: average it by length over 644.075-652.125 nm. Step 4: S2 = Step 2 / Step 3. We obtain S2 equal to 1.06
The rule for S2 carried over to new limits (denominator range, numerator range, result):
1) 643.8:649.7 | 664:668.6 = 1.08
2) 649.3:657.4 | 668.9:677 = 1.09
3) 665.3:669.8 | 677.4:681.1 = 1.06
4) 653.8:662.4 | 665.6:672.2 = 1.03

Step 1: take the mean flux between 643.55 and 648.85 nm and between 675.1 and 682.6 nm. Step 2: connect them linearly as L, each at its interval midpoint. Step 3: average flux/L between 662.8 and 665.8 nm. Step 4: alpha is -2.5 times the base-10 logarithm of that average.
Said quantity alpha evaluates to -0.08 mag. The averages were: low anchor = 4.44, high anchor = 4.28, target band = 4.68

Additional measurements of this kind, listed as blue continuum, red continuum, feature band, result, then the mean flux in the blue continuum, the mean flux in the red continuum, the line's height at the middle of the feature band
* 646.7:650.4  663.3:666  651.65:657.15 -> 0.120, 4.38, 4.75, 4.51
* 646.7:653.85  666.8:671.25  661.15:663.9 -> -0.143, 4.42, 4.33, 4.36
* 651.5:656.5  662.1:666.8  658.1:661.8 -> -0.035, 4.1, 4.65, 4.41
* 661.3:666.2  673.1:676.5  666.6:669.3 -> 0.070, 4.86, 4.33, 4.66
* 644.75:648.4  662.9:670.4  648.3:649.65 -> 0.002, 4.36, 4.5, 4.38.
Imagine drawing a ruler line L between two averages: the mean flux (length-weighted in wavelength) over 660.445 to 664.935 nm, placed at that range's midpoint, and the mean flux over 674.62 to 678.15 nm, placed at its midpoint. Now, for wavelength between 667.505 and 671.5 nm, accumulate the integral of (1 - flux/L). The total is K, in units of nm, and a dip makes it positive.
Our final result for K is 0.29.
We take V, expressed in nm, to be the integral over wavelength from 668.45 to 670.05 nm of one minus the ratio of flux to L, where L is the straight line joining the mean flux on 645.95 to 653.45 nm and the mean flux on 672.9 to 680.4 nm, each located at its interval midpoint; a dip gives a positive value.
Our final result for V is 0.04 nm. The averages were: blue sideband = 4.38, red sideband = 4.37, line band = 4.27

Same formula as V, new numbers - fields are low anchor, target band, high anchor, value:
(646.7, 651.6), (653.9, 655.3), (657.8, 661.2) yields 0.179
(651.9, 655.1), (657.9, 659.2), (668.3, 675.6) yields -0.106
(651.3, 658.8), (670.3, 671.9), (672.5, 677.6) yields -0.023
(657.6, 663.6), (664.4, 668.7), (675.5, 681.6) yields 0.176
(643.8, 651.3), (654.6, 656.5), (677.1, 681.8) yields 0.232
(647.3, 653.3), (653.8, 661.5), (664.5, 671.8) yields 0.342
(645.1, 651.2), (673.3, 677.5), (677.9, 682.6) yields -0.011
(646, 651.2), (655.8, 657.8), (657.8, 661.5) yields 0.289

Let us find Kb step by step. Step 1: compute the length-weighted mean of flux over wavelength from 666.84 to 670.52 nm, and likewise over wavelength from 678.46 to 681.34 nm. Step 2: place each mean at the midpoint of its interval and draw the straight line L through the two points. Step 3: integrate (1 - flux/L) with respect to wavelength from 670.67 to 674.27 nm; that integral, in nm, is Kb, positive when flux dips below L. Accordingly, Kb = 0.072 nm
